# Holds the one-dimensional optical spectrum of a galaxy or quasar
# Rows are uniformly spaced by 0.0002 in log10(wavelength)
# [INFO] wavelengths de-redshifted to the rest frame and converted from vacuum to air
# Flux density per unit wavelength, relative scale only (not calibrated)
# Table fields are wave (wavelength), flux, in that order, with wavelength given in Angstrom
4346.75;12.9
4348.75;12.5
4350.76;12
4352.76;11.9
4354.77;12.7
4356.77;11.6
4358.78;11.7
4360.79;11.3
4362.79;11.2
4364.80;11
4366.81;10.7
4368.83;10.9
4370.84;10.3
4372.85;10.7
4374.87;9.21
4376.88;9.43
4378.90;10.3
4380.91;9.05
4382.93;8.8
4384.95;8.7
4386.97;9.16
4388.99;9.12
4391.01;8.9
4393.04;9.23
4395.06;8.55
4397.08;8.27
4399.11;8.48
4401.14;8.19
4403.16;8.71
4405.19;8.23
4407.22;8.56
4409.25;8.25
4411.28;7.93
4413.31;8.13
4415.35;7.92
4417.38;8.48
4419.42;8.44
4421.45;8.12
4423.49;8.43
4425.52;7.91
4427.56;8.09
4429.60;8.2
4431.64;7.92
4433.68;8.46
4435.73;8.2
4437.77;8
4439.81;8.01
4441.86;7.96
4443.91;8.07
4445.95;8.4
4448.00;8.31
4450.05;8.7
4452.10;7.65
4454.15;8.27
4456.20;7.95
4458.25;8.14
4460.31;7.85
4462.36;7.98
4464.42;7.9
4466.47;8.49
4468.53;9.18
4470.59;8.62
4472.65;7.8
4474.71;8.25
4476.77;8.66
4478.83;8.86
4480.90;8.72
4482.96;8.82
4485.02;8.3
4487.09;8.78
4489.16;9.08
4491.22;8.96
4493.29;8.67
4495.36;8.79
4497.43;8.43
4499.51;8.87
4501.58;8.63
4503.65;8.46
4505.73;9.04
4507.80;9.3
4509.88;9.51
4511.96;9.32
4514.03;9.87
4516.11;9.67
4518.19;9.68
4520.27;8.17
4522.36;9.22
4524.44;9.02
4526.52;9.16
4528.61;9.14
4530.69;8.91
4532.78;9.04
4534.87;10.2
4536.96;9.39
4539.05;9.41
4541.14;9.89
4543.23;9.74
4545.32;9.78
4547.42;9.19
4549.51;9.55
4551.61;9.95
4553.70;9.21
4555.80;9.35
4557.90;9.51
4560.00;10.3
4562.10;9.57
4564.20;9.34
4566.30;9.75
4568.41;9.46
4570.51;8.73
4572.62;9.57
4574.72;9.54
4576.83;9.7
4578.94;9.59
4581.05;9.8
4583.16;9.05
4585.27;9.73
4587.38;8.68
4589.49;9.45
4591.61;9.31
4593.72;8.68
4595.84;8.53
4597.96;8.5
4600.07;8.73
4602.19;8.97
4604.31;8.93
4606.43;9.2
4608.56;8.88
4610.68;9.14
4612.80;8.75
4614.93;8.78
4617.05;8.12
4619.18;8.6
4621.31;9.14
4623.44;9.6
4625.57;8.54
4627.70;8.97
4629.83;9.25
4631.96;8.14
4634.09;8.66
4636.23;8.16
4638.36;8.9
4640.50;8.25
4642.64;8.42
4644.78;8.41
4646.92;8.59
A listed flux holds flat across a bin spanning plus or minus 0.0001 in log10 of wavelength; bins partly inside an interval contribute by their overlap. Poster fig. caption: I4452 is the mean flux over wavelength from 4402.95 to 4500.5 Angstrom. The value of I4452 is 8.34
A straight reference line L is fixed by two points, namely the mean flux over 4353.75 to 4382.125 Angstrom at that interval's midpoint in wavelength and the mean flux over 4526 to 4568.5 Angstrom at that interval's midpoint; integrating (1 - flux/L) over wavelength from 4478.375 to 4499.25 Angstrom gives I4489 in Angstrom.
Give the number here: 2.5 Angstrom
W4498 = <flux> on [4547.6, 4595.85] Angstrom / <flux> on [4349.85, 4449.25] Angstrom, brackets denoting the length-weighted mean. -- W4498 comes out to 1.03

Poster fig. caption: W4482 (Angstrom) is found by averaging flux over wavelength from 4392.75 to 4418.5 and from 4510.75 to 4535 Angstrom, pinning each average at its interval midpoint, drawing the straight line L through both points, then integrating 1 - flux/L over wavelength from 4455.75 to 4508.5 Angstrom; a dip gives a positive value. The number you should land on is 2.2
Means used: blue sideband 8.35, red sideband 9.25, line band 8.56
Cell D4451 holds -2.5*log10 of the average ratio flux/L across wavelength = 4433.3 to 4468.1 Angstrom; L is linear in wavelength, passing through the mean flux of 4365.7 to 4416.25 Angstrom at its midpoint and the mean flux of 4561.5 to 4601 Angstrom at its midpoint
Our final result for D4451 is 0.12 mag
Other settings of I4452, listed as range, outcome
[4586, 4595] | 9.04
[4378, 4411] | 8.76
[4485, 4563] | 9.25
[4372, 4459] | 8.5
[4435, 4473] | 8.19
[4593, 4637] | 8.78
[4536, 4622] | 9.25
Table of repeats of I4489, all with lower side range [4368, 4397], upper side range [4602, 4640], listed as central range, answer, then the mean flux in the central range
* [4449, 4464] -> 1.9 Angstrom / 8.07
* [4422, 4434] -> 1.5 Angstrom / 8.15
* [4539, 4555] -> -1.1 Angstrom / 9.6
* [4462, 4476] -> 1.3 Angstrom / 8.34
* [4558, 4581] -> -1.6 Angstrom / 9.56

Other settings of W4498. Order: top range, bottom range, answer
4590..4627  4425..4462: 1.09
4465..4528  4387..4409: 1.03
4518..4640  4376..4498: 1.08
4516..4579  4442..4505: 1.12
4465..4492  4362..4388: 0.87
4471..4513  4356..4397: 0.88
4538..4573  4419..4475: 1.17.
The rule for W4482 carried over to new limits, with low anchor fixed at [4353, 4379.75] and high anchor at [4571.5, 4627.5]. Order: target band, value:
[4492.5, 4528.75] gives 2.6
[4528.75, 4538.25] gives 0.2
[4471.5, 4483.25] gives 1.8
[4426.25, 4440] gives 3.0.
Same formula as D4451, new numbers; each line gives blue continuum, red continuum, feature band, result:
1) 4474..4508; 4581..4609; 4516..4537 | -0.046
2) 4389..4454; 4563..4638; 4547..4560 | -0.084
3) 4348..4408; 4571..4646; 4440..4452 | 0.176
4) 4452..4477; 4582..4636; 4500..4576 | -0.099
